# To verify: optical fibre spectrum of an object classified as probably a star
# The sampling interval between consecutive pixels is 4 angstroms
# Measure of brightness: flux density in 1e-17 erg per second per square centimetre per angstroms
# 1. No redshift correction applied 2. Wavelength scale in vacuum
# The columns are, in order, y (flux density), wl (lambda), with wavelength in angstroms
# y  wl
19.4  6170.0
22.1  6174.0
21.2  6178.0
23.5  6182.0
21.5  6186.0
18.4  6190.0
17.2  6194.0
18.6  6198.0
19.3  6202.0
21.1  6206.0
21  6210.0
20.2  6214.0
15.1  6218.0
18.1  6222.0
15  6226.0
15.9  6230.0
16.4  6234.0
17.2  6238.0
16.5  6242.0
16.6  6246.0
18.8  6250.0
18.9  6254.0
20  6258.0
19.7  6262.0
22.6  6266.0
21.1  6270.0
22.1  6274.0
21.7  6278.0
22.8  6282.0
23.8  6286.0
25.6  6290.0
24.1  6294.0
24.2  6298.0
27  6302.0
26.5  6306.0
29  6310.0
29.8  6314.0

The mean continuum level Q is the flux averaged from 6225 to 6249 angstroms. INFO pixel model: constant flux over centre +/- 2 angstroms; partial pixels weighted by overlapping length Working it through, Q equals 16.4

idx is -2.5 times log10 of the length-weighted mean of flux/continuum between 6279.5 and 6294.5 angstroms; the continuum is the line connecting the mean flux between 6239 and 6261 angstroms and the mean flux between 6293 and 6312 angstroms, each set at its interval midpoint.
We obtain 0.00 mag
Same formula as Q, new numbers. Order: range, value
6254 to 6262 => 19.6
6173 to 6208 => 20.3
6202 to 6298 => 19.8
